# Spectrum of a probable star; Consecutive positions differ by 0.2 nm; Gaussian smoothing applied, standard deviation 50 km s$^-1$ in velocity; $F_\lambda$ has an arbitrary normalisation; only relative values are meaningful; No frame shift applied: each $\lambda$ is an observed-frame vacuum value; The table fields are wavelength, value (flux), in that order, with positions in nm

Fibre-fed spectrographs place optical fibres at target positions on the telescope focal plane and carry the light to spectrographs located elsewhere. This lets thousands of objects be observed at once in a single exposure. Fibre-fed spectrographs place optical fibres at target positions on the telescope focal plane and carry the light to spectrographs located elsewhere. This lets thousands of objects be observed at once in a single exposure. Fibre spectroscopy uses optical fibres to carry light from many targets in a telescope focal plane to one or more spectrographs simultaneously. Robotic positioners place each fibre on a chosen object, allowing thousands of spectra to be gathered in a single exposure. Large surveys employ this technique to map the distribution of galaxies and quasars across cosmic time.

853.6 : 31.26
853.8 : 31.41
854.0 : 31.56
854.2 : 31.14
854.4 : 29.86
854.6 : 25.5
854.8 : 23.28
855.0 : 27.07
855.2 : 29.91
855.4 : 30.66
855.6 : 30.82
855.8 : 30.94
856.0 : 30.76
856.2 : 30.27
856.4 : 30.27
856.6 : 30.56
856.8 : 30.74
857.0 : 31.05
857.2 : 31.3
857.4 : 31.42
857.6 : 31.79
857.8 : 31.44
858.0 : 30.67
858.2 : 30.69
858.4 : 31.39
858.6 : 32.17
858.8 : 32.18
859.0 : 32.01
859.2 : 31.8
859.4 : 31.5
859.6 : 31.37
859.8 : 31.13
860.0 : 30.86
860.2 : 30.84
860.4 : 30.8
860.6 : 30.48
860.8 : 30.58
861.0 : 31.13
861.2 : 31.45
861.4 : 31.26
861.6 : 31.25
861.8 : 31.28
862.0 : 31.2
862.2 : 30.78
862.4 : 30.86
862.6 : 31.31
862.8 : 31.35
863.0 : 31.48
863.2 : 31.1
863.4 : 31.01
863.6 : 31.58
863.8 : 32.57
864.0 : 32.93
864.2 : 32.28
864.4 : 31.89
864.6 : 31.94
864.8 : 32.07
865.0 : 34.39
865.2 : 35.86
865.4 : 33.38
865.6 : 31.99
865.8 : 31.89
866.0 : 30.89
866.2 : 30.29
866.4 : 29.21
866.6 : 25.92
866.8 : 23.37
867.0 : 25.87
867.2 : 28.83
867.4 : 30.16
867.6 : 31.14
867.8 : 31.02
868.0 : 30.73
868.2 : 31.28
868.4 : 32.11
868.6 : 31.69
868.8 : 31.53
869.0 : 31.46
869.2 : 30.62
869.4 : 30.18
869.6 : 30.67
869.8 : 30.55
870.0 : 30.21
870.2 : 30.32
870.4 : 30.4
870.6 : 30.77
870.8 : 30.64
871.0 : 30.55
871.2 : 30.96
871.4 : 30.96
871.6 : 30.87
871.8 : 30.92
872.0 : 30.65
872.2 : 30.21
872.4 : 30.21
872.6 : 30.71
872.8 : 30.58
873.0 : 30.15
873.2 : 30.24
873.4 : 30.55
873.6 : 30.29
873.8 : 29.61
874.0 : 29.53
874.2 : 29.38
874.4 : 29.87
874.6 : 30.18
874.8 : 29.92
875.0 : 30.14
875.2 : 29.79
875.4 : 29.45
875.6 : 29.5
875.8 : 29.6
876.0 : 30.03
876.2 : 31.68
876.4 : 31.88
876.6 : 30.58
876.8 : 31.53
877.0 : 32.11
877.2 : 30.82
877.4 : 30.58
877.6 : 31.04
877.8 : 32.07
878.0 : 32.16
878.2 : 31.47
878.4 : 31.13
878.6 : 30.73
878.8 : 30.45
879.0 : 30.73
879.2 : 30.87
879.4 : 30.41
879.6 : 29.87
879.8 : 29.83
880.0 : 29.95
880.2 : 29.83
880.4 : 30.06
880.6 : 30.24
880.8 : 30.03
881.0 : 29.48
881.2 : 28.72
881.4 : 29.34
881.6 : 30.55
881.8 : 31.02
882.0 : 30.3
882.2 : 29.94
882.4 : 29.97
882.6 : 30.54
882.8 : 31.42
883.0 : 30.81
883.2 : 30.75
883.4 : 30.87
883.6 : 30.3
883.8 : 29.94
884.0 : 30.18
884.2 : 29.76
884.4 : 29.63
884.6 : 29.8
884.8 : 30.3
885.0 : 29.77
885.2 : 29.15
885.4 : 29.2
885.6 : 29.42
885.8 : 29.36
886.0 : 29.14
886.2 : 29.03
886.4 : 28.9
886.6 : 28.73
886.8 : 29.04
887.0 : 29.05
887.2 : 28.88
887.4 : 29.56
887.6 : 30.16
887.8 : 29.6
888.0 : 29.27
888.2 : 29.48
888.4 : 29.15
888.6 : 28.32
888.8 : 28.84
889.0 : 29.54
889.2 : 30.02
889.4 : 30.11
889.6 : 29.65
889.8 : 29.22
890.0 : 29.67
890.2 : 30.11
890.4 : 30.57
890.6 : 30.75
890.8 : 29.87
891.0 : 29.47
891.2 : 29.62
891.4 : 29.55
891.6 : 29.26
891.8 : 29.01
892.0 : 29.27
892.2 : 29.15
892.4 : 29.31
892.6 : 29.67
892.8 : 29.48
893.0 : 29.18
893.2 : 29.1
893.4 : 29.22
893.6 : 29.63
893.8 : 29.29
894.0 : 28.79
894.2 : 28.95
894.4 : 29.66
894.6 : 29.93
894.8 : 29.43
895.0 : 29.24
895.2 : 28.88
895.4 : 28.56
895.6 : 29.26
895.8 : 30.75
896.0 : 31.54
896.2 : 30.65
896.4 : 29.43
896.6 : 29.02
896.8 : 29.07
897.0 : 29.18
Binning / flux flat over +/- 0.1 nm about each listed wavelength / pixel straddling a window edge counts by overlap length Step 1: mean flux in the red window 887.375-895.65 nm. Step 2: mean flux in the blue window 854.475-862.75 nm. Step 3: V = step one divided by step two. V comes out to 0.96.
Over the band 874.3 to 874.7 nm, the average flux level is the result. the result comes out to 30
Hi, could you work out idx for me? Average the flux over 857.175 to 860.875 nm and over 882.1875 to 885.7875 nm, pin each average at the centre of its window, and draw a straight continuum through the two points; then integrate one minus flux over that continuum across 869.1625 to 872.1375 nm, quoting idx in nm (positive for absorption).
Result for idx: 0.01 nm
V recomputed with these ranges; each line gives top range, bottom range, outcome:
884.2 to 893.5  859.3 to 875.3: 0.96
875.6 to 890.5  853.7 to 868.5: 0.98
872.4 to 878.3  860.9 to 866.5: 0.96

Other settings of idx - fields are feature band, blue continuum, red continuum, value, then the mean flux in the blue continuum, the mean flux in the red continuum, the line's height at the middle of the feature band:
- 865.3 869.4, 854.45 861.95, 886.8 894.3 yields 0.02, 30.6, 29.4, 30.3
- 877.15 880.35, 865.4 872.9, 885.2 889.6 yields -0.10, 30.3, 29.3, 29.8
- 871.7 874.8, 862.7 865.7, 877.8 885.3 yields 0.11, 32.4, 30.3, 31.3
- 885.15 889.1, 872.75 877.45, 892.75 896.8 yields 0.08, 30.3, 29.5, 29.8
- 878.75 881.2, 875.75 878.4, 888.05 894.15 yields 0.06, 31.2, 29.5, 30.9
